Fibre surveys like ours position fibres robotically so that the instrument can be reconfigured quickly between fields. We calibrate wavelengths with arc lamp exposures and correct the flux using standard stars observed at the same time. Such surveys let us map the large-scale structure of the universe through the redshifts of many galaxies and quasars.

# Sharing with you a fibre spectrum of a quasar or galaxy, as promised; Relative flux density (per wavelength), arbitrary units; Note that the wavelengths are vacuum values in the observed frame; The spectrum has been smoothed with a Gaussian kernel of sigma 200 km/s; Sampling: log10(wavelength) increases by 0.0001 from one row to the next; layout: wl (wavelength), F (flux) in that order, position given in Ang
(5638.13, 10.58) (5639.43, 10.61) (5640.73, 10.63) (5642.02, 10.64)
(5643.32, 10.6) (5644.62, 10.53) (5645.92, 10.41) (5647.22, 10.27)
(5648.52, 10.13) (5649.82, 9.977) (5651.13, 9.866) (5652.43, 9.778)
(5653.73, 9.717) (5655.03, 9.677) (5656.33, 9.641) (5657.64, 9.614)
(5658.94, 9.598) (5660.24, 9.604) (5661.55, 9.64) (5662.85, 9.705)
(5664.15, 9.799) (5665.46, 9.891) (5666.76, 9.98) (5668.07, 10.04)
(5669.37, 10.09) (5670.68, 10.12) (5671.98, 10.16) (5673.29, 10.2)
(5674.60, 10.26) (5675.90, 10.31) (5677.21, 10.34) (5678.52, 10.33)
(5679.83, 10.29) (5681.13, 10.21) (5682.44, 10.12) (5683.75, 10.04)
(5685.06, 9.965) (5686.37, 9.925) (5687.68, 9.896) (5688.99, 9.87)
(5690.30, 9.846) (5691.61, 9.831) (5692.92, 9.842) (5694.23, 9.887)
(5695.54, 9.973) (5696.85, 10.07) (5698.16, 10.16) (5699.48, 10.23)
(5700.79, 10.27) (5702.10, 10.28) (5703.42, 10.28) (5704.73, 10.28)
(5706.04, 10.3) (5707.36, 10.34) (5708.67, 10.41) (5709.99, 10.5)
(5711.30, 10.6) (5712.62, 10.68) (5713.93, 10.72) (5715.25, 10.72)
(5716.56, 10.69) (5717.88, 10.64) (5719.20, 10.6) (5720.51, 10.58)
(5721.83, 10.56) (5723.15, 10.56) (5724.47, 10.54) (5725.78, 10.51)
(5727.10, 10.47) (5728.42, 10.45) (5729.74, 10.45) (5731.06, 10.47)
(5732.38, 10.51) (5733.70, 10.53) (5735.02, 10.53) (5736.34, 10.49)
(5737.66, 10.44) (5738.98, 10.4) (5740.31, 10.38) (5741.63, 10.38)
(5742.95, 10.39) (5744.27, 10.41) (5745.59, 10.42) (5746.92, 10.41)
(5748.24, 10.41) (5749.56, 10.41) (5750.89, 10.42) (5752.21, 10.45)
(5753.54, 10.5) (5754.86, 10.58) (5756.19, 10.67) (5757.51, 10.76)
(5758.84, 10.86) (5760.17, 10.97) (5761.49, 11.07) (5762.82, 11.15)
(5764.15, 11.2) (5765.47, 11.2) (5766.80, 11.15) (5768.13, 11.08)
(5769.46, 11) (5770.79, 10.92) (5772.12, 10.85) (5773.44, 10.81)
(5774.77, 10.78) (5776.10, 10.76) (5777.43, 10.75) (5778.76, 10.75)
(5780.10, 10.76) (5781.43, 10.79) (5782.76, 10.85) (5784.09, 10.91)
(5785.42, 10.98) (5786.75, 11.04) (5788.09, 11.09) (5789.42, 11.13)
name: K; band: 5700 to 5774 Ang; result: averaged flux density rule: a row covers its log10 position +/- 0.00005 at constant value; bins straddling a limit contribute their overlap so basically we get 10.6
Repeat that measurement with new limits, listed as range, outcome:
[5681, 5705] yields 10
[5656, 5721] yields 10.1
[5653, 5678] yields 9.92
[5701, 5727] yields 10.5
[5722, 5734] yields 10.5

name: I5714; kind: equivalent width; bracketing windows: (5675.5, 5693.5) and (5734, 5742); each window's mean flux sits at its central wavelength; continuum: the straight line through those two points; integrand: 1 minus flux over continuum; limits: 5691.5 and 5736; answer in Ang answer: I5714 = -0.6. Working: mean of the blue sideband 10.1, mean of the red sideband 10.4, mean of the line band 10.4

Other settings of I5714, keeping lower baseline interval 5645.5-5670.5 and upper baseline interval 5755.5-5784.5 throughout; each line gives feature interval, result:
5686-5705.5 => 0.3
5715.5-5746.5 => 0.1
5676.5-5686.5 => -0.1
